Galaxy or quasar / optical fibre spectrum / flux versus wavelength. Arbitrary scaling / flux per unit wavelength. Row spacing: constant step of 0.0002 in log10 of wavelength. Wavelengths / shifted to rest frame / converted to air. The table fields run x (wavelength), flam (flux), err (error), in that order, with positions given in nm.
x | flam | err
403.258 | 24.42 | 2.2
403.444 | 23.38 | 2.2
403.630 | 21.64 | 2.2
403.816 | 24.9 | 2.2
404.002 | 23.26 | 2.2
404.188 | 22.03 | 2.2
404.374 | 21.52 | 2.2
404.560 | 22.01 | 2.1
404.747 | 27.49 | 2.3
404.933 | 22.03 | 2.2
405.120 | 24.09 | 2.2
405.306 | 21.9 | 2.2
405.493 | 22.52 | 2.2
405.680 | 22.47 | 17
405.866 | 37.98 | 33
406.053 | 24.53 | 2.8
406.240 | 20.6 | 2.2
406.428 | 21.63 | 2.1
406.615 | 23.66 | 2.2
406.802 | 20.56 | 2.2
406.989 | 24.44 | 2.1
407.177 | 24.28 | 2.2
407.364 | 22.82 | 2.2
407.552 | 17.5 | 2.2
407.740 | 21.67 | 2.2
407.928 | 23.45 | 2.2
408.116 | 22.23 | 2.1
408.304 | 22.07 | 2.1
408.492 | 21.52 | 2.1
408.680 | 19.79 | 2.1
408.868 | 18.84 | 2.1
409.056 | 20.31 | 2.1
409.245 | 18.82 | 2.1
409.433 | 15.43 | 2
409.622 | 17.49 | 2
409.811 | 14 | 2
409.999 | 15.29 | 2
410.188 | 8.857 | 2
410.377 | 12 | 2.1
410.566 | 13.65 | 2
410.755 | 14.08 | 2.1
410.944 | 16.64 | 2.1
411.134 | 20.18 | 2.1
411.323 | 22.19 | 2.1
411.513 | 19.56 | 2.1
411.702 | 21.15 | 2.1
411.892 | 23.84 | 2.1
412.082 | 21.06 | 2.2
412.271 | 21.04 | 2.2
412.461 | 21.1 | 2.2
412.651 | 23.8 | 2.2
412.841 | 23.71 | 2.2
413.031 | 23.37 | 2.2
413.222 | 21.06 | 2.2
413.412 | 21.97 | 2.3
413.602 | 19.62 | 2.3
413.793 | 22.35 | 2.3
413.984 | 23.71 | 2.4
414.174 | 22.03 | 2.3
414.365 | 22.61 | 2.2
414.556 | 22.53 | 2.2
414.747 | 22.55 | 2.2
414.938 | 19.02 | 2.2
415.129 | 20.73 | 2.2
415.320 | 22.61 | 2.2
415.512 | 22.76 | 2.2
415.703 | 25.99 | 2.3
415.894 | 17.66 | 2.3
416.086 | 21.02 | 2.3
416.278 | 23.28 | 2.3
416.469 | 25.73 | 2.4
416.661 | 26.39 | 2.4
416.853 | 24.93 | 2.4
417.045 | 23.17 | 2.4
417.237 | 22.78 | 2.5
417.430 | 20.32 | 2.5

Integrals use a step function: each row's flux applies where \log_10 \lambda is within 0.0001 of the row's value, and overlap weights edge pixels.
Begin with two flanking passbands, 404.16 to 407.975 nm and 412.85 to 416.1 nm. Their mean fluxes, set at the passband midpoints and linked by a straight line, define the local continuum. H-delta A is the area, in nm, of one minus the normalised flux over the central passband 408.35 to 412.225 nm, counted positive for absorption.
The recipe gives 0.82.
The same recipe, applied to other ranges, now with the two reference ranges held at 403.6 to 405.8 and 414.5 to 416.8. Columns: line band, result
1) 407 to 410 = 0.39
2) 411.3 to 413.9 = 0.10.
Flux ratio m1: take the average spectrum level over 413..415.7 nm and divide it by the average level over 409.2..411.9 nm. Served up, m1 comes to 1.32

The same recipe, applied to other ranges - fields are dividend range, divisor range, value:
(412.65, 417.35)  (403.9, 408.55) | 0.98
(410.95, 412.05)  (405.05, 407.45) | 0.87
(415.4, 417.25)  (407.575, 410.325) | 1.27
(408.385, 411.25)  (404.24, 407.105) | 0.69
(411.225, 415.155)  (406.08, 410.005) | 1.07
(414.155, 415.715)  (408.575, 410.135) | 1.28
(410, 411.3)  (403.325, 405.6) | 0.64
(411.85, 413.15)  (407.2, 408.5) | 1.03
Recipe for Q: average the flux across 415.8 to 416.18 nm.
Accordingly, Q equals 19.3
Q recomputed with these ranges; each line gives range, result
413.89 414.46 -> 22.8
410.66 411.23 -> 17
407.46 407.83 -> 19.6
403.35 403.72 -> 22.5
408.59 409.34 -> 19.4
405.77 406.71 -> 25.7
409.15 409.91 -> 16.4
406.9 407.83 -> 22.1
